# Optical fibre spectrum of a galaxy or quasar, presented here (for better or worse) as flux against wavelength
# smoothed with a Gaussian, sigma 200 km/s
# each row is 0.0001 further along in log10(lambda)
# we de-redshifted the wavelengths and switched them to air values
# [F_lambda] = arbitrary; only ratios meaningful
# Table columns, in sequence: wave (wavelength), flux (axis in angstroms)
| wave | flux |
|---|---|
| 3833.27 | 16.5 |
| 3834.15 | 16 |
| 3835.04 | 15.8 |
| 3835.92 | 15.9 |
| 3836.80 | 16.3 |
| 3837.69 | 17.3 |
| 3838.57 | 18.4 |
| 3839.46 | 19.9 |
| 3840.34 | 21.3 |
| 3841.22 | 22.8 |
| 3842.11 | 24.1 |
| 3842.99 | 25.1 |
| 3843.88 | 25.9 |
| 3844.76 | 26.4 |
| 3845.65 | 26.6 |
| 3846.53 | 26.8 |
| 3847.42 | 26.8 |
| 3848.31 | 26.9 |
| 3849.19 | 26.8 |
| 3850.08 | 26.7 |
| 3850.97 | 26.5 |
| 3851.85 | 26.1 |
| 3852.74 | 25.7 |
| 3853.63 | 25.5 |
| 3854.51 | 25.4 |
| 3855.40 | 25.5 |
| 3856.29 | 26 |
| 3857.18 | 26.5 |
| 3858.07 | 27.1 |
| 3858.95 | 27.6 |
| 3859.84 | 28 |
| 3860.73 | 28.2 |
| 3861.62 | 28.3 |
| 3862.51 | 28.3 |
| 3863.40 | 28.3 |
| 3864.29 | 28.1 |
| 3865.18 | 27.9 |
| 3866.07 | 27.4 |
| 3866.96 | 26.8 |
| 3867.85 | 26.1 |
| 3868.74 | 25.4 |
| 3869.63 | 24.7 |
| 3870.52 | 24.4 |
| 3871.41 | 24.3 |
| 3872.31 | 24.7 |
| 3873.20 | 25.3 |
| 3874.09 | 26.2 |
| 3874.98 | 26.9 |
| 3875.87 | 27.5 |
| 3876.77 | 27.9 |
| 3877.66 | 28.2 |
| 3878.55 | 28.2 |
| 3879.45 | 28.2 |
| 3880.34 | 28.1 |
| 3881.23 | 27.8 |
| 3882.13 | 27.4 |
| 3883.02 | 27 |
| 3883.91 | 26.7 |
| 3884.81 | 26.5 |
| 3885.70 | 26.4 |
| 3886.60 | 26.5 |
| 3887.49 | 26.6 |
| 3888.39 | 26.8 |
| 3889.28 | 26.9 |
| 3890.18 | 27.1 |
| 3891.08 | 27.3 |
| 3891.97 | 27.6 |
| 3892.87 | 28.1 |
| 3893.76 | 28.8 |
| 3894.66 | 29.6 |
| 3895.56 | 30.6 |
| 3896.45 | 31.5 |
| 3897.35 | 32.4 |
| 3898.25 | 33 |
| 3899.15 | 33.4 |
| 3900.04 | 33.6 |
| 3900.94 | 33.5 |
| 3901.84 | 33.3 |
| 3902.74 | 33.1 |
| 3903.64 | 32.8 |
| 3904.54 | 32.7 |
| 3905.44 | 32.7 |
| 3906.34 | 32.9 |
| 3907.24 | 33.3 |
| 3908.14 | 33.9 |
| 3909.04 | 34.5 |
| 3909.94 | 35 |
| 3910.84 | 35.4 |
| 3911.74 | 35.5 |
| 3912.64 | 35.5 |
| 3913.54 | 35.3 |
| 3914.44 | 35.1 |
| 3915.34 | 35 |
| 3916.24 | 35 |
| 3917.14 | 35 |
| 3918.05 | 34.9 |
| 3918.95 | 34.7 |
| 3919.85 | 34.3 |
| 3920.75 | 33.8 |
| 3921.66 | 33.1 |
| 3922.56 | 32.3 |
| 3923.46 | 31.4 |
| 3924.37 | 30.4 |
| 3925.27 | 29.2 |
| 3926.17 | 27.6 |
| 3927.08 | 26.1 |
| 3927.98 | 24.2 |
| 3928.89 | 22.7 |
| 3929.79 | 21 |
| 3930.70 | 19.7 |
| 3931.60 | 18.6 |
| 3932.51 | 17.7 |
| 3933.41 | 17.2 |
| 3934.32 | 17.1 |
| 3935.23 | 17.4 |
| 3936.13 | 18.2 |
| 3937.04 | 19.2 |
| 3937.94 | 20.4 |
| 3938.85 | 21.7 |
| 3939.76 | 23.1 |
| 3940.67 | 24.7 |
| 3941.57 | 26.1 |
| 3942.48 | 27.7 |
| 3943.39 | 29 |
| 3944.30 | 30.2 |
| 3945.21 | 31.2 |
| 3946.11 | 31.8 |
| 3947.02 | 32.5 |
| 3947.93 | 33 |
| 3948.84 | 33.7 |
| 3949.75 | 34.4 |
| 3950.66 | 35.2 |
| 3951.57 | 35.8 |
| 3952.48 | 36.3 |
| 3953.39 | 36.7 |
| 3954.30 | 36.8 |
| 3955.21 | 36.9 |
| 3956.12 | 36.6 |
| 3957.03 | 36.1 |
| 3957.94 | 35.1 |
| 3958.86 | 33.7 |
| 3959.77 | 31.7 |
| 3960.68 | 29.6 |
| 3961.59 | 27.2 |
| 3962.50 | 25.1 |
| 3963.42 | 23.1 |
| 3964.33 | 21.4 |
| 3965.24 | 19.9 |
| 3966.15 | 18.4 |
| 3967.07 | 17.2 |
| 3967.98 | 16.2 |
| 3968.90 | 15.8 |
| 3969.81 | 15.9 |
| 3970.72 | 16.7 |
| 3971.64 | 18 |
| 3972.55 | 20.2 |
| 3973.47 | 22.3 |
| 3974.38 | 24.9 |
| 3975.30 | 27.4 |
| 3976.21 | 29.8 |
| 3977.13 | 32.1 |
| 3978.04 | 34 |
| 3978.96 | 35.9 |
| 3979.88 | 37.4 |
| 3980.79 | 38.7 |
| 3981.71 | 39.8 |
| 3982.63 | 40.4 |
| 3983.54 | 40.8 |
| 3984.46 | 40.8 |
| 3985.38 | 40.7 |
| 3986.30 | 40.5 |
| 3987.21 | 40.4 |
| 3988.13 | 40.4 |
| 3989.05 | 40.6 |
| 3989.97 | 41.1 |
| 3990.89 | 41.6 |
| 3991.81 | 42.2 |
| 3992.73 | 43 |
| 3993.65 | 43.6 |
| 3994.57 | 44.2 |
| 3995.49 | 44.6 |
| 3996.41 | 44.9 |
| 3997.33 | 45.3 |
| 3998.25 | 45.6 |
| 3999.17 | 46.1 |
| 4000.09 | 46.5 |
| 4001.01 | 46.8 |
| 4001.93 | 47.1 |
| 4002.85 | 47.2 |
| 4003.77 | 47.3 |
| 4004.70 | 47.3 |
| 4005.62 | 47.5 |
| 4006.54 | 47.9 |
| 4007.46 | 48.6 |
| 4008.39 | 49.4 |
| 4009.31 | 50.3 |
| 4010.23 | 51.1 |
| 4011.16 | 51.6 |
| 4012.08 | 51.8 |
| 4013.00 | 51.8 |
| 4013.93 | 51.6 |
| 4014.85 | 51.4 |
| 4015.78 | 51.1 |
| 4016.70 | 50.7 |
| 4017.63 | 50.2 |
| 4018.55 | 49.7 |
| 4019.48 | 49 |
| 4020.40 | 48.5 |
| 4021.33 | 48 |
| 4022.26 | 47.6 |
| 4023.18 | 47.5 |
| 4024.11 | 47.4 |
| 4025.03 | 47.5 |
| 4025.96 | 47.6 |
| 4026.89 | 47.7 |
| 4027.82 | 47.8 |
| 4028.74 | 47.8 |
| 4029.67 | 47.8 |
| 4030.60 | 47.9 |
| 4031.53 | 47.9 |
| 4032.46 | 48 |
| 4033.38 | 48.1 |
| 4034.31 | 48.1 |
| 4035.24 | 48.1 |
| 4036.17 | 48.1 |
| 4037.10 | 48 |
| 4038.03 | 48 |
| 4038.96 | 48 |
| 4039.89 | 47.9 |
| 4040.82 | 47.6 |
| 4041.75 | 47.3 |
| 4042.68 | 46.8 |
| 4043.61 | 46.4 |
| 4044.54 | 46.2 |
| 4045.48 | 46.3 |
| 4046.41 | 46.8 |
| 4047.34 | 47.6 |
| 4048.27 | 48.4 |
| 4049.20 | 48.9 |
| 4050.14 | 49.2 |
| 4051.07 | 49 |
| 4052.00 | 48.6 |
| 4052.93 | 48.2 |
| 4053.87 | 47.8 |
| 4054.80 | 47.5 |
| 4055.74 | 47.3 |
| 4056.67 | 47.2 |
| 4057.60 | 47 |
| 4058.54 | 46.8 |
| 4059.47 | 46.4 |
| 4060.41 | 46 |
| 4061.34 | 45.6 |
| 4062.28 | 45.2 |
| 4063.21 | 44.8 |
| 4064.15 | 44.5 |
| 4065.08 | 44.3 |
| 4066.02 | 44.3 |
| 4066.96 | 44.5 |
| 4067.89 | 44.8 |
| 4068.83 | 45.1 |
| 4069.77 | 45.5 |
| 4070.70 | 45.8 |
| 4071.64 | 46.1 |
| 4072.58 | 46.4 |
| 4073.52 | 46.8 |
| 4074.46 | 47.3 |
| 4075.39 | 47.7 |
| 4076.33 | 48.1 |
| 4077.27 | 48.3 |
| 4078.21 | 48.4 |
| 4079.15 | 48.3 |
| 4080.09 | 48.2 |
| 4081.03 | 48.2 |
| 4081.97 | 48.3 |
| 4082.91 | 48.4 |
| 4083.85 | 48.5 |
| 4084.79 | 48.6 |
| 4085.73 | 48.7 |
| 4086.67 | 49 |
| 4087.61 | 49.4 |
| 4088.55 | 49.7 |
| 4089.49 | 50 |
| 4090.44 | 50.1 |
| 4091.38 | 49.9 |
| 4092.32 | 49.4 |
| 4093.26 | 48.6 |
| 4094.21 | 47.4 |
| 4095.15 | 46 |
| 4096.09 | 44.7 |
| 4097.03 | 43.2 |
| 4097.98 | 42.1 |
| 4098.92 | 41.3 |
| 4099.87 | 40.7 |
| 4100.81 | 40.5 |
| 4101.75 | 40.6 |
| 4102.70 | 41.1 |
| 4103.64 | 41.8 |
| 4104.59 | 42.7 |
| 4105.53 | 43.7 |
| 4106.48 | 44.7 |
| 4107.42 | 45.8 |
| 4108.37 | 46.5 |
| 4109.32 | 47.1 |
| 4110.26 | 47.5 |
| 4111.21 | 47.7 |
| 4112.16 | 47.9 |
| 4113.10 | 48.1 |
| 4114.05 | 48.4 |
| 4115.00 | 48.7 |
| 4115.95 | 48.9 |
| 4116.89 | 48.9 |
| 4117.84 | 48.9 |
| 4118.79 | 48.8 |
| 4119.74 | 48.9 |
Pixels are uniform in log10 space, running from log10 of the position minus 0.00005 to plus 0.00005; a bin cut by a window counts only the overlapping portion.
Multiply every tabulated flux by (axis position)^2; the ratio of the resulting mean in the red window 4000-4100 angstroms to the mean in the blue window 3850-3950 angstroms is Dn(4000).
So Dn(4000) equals 1.81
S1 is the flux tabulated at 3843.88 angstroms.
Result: 25.9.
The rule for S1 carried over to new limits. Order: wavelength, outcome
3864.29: 28.1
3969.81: 15.9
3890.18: 27.1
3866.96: 26.8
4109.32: 47.1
